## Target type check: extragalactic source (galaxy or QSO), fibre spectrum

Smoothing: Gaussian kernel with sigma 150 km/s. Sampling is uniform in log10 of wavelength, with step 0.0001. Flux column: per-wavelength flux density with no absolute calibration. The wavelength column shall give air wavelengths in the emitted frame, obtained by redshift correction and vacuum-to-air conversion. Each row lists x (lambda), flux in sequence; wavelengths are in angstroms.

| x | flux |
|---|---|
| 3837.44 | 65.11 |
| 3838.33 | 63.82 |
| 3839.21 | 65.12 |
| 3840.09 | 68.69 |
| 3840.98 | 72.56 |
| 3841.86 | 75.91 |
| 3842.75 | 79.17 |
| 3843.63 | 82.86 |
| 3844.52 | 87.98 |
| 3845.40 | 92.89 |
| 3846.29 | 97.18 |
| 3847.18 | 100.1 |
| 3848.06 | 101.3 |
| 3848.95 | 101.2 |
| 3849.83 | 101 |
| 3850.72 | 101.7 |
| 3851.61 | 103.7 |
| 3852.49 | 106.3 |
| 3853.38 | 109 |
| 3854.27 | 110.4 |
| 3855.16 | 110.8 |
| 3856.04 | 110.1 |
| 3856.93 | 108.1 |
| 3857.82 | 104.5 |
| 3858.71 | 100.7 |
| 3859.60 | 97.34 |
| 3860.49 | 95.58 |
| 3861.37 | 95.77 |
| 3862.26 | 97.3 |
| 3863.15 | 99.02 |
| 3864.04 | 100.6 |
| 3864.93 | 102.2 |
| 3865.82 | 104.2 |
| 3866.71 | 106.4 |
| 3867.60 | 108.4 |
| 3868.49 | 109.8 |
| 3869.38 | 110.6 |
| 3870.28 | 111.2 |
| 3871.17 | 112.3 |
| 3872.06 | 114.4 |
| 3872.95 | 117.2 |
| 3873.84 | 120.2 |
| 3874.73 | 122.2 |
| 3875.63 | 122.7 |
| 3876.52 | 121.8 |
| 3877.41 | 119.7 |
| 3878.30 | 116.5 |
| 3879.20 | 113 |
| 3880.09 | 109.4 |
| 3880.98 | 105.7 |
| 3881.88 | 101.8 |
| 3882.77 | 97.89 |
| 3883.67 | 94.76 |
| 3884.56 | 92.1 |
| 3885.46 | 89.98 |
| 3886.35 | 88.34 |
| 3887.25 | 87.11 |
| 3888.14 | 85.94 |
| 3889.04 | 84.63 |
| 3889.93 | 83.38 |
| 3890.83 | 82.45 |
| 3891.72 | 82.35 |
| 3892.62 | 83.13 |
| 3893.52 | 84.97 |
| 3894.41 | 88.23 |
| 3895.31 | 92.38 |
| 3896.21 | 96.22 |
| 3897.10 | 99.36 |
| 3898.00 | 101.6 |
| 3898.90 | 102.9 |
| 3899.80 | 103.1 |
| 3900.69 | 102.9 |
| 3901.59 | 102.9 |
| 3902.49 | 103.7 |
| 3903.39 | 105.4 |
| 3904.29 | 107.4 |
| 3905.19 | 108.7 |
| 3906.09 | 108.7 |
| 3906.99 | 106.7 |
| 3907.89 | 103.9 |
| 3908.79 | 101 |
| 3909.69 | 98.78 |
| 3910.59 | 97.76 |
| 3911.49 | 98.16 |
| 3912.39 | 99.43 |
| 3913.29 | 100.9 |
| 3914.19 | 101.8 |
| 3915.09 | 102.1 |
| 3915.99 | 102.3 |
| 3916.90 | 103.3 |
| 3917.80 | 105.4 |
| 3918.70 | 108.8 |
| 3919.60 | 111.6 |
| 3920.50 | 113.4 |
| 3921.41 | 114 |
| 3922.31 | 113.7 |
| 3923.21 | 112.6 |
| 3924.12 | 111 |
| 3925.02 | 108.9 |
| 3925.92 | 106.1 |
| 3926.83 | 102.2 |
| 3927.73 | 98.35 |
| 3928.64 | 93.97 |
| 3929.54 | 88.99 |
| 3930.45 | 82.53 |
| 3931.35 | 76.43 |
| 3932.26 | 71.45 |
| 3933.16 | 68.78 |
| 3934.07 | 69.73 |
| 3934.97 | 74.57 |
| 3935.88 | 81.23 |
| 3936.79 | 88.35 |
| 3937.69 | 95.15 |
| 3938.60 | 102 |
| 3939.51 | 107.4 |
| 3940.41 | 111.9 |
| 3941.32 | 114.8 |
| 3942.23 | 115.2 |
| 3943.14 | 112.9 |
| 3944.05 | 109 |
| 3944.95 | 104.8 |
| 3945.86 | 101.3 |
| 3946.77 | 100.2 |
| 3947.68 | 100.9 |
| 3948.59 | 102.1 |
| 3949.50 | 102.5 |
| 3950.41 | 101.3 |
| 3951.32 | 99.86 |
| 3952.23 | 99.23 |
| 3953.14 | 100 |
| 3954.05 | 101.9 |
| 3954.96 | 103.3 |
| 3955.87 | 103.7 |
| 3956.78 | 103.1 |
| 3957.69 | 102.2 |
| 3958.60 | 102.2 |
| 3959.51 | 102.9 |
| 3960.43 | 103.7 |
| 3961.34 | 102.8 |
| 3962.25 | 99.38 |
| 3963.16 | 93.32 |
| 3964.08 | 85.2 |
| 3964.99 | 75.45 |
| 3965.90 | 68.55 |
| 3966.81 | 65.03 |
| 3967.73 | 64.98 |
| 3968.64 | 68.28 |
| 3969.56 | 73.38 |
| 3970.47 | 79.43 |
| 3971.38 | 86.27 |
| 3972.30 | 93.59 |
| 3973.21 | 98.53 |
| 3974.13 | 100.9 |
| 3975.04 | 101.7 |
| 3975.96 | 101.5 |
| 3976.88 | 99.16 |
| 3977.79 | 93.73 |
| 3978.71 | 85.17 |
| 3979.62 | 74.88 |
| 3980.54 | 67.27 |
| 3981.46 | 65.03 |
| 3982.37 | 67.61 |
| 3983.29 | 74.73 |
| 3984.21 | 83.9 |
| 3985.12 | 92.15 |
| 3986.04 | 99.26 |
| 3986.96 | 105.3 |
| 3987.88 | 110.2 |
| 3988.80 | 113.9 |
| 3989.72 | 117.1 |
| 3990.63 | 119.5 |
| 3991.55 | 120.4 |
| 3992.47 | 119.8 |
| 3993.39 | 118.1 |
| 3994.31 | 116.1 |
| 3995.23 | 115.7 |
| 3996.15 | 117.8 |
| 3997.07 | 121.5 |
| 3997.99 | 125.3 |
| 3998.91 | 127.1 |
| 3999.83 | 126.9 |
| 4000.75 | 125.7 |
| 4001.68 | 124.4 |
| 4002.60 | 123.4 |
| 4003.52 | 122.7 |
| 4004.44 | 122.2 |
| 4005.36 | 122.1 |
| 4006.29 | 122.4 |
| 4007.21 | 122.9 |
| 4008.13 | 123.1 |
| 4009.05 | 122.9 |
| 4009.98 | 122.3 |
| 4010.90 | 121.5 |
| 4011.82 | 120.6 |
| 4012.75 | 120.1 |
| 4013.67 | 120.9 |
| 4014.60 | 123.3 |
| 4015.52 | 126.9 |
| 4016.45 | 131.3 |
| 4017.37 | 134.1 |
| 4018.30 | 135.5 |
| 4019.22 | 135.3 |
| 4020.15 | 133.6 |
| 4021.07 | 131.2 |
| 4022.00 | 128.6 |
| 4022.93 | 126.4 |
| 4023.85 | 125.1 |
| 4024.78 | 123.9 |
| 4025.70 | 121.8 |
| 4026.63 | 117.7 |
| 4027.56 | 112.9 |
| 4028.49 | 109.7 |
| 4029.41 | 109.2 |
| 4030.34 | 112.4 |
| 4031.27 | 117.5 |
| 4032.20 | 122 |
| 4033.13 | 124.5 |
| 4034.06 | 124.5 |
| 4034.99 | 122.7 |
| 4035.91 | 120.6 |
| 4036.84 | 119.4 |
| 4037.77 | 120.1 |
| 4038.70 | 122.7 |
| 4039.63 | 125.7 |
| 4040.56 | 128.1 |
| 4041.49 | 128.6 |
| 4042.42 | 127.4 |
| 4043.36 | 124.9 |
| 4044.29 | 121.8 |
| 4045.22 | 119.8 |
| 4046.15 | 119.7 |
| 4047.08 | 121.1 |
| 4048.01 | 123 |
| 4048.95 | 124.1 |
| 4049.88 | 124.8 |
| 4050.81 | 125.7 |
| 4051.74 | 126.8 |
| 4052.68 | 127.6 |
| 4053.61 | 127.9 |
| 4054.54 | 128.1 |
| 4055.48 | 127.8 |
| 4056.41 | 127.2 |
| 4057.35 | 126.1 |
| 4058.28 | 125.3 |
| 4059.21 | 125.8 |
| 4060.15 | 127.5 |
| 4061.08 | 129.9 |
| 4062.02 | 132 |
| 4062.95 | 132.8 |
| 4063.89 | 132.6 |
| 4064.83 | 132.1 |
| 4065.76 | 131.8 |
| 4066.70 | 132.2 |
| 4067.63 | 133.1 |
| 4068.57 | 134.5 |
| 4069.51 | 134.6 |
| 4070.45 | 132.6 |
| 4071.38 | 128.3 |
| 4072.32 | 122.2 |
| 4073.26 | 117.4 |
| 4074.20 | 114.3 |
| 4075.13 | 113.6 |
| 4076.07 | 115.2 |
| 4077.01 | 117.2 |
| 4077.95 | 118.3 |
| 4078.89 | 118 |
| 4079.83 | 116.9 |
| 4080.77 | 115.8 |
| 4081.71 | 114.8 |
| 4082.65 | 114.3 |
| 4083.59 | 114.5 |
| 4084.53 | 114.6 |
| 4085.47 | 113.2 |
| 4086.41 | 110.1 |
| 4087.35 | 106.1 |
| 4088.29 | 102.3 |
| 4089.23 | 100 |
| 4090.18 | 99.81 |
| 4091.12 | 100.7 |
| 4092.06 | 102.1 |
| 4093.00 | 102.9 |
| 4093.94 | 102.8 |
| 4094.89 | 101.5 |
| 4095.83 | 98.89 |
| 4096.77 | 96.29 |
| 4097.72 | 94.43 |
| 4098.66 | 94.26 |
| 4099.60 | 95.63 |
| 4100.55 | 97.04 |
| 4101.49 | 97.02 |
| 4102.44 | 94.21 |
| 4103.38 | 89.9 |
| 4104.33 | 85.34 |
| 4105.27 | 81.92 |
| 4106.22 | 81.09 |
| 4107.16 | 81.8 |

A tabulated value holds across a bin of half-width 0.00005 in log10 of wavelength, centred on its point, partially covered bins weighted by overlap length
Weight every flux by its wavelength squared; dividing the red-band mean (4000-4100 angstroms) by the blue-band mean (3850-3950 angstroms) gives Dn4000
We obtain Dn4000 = 1.3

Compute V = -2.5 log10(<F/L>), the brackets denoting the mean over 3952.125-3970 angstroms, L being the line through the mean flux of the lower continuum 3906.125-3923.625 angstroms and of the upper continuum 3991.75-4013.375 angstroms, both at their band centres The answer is 0.246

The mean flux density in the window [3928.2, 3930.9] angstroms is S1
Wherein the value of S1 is 88.5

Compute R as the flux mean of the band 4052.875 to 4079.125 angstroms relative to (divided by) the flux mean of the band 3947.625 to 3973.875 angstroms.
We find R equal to 1.37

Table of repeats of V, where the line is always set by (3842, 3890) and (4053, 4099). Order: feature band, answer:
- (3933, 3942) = 0.164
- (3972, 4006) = 0.055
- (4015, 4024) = -0.155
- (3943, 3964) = 0.073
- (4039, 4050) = -0.079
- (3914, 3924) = -0.019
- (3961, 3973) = 0.325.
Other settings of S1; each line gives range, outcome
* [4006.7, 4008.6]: 124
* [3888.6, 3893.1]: 83.2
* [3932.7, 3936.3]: 73.6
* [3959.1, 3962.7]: 102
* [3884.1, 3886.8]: 90.2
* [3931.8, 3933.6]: 70.2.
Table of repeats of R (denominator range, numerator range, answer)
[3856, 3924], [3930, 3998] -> 0.93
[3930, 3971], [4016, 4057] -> 1.33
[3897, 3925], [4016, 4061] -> 1.18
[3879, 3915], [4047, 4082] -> 1.29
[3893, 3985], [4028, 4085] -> 1.28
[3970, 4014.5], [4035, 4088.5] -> 1.14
